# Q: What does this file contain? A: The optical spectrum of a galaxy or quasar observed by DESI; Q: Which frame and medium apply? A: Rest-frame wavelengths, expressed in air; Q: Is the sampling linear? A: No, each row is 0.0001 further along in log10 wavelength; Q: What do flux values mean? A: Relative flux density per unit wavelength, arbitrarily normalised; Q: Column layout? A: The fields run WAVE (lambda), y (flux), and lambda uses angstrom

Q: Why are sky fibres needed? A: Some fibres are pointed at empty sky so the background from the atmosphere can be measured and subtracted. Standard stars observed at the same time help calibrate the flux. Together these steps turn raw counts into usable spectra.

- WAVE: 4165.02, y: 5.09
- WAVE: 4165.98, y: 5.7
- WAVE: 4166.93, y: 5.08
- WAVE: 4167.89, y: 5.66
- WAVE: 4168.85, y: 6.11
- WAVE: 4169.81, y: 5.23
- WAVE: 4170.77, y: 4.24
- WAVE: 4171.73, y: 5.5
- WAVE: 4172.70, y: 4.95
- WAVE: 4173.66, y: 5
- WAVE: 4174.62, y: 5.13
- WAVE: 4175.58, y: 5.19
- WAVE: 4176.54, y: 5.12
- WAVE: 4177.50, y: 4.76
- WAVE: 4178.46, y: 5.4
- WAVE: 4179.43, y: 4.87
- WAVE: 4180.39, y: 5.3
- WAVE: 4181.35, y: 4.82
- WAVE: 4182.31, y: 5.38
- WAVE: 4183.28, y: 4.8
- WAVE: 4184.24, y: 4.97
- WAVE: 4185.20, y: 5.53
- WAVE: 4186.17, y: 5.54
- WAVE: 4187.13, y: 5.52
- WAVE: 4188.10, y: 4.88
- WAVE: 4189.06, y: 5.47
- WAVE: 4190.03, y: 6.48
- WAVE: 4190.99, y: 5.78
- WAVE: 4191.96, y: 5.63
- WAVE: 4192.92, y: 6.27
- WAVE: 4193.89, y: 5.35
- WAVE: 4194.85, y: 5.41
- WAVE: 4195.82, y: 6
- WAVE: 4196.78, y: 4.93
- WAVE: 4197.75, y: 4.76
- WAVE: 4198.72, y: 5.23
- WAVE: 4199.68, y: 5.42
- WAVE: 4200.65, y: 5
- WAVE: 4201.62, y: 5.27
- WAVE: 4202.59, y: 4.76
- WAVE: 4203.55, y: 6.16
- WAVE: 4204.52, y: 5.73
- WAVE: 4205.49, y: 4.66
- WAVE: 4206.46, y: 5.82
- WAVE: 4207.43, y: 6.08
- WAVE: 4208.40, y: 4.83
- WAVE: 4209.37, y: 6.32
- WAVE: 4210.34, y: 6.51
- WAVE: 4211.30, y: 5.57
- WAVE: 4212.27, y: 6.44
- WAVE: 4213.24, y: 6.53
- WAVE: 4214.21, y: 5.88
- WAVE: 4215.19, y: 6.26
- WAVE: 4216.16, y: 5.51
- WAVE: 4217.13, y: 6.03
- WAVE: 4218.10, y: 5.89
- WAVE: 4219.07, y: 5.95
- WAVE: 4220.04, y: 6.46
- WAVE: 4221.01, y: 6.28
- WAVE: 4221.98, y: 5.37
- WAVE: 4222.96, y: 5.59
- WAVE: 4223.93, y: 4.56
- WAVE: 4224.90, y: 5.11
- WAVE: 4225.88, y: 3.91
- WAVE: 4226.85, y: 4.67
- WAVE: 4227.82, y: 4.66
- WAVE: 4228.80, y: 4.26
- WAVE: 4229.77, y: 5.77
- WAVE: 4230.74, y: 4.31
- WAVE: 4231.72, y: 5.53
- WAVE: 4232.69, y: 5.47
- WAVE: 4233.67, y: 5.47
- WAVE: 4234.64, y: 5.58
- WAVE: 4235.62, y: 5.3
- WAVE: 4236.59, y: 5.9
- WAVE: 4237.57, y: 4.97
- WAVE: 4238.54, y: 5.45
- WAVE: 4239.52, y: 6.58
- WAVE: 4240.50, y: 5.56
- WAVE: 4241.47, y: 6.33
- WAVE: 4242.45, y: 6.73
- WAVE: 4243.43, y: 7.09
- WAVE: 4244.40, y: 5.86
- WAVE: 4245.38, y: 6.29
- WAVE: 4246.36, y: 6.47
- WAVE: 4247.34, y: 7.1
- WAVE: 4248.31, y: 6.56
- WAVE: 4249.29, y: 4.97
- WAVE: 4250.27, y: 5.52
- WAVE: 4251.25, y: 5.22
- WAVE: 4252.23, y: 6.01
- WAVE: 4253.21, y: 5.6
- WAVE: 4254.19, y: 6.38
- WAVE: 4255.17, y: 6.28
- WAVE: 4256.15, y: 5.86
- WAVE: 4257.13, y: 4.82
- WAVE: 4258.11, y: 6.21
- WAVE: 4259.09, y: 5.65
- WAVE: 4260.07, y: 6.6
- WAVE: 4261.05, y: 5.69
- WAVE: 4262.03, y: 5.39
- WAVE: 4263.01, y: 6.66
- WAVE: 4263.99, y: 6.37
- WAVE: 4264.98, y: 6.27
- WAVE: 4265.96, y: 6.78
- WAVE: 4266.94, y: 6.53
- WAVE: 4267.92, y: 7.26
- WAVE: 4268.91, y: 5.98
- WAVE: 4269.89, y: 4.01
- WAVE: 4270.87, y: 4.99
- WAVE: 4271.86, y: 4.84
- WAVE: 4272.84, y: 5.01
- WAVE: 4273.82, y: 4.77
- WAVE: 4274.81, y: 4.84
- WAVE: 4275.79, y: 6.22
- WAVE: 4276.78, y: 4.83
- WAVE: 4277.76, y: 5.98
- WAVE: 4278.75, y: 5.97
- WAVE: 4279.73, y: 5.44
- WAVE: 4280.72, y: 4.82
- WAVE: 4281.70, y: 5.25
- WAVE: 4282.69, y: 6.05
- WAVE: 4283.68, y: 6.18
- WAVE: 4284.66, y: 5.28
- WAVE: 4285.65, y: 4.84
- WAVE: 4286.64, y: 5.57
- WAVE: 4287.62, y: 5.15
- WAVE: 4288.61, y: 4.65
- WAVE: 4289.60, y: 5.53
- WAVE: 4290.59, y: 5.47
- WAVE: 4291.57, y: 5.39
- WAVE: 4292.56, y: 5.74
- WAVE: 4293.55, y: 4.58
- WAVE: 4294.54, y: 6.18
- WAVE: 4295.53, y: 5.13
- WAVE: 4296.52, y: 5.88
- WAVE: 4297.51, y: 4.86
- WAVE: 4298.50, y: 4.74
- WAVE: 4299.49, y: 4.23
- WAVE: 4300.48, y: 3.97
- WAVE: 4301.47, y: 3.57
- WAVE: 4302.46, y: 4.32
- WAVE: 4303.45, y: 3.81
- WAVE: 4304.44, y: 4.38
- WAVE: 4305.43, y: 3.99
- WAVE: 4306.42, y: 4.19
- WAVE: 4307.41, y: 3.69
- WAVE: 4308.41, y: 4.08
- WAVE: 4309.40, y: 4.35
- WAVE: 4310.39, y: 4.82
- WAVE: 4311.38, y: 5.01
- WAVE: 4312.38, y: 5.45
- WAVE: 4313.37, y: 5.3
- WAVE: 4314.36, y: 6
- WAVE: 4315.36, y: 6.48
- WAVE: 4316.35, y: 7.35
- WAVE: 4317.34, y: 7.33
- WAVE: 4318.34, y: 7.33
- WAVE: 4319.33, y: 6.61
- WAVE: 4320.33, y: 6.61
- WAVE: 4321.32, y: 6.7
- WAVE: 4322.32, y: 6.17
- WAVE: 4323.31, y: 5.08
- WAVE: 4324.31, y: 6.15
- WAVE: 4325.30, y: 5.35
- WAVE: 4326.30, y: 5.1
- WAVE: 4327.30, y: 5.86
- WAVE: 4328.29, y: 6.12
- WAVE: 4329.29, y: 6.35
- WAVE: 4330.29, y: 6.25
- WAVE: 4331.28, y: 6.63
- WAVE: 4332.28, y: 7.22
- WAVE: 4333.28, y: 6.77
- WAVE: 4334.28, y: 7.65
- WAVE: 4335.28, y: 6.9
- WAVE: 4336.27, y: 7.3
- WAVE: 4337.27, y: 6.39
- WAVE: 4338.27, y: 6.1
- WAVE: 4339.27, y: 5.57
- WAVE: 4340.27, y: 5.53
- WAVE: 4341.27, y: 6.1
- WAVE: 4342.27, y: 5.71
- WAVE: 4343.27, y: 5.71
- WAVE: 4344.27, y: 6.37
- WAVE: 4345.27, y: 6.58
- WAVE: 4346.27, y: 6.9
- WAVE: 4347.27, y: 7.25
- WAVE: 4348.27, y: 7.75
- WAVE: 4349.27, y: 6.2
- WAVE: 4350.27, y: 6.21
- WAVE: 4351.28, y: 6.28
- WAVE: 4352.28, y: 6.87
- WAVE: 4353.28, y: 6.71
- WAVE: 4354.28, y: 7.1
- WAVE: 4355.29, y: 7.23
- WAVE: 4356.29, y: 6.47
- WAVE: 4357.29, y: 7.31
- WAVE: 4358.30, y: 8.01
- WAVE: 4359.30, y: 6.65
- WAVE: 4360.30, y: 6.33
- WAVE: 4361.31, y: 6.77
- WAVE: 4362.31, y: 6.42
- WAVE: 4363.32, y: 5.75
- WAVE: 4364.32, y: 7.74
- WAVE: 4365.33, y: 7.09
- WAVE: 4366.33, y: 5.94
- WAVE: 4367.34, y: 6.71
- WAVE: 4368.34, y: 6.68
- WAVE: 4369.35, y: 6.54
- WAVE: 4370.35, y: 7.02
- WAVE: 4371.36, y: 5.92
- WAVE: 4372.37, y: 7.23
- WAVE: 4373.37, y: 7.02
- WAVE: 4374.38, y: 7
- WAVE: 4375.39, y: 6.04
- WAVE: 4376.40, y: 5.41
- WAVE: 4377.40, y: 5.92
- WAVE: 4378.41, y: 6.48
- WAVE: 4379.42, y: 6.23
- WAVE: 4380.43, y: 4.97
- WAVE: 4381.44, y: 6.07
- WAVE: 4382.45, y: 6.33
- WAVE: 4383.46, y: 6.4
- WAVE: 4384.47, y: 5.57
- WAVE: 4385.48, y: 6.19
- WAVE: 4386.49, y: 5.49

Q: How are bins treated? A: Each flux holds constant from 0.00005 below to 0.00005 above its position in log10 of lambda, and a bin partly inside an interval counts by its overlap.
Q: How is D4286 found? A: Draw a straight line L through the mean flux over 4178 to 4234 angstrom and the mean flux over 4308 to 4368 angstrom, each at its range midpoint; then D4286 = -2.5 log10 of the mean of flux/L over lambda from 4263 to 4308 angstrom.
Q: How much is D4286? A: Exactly 0.15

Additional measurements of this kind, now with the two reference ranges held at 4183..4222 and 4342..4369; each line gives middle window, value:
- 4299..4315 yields 0.39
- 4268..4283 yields 0.16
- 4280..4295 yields 0.16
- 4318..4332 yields 0.06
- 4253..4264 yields 0.01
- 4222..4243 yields 0.10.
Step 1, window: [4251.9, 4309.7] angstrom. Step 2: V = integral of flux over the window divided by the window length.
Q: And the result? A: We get 5.31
